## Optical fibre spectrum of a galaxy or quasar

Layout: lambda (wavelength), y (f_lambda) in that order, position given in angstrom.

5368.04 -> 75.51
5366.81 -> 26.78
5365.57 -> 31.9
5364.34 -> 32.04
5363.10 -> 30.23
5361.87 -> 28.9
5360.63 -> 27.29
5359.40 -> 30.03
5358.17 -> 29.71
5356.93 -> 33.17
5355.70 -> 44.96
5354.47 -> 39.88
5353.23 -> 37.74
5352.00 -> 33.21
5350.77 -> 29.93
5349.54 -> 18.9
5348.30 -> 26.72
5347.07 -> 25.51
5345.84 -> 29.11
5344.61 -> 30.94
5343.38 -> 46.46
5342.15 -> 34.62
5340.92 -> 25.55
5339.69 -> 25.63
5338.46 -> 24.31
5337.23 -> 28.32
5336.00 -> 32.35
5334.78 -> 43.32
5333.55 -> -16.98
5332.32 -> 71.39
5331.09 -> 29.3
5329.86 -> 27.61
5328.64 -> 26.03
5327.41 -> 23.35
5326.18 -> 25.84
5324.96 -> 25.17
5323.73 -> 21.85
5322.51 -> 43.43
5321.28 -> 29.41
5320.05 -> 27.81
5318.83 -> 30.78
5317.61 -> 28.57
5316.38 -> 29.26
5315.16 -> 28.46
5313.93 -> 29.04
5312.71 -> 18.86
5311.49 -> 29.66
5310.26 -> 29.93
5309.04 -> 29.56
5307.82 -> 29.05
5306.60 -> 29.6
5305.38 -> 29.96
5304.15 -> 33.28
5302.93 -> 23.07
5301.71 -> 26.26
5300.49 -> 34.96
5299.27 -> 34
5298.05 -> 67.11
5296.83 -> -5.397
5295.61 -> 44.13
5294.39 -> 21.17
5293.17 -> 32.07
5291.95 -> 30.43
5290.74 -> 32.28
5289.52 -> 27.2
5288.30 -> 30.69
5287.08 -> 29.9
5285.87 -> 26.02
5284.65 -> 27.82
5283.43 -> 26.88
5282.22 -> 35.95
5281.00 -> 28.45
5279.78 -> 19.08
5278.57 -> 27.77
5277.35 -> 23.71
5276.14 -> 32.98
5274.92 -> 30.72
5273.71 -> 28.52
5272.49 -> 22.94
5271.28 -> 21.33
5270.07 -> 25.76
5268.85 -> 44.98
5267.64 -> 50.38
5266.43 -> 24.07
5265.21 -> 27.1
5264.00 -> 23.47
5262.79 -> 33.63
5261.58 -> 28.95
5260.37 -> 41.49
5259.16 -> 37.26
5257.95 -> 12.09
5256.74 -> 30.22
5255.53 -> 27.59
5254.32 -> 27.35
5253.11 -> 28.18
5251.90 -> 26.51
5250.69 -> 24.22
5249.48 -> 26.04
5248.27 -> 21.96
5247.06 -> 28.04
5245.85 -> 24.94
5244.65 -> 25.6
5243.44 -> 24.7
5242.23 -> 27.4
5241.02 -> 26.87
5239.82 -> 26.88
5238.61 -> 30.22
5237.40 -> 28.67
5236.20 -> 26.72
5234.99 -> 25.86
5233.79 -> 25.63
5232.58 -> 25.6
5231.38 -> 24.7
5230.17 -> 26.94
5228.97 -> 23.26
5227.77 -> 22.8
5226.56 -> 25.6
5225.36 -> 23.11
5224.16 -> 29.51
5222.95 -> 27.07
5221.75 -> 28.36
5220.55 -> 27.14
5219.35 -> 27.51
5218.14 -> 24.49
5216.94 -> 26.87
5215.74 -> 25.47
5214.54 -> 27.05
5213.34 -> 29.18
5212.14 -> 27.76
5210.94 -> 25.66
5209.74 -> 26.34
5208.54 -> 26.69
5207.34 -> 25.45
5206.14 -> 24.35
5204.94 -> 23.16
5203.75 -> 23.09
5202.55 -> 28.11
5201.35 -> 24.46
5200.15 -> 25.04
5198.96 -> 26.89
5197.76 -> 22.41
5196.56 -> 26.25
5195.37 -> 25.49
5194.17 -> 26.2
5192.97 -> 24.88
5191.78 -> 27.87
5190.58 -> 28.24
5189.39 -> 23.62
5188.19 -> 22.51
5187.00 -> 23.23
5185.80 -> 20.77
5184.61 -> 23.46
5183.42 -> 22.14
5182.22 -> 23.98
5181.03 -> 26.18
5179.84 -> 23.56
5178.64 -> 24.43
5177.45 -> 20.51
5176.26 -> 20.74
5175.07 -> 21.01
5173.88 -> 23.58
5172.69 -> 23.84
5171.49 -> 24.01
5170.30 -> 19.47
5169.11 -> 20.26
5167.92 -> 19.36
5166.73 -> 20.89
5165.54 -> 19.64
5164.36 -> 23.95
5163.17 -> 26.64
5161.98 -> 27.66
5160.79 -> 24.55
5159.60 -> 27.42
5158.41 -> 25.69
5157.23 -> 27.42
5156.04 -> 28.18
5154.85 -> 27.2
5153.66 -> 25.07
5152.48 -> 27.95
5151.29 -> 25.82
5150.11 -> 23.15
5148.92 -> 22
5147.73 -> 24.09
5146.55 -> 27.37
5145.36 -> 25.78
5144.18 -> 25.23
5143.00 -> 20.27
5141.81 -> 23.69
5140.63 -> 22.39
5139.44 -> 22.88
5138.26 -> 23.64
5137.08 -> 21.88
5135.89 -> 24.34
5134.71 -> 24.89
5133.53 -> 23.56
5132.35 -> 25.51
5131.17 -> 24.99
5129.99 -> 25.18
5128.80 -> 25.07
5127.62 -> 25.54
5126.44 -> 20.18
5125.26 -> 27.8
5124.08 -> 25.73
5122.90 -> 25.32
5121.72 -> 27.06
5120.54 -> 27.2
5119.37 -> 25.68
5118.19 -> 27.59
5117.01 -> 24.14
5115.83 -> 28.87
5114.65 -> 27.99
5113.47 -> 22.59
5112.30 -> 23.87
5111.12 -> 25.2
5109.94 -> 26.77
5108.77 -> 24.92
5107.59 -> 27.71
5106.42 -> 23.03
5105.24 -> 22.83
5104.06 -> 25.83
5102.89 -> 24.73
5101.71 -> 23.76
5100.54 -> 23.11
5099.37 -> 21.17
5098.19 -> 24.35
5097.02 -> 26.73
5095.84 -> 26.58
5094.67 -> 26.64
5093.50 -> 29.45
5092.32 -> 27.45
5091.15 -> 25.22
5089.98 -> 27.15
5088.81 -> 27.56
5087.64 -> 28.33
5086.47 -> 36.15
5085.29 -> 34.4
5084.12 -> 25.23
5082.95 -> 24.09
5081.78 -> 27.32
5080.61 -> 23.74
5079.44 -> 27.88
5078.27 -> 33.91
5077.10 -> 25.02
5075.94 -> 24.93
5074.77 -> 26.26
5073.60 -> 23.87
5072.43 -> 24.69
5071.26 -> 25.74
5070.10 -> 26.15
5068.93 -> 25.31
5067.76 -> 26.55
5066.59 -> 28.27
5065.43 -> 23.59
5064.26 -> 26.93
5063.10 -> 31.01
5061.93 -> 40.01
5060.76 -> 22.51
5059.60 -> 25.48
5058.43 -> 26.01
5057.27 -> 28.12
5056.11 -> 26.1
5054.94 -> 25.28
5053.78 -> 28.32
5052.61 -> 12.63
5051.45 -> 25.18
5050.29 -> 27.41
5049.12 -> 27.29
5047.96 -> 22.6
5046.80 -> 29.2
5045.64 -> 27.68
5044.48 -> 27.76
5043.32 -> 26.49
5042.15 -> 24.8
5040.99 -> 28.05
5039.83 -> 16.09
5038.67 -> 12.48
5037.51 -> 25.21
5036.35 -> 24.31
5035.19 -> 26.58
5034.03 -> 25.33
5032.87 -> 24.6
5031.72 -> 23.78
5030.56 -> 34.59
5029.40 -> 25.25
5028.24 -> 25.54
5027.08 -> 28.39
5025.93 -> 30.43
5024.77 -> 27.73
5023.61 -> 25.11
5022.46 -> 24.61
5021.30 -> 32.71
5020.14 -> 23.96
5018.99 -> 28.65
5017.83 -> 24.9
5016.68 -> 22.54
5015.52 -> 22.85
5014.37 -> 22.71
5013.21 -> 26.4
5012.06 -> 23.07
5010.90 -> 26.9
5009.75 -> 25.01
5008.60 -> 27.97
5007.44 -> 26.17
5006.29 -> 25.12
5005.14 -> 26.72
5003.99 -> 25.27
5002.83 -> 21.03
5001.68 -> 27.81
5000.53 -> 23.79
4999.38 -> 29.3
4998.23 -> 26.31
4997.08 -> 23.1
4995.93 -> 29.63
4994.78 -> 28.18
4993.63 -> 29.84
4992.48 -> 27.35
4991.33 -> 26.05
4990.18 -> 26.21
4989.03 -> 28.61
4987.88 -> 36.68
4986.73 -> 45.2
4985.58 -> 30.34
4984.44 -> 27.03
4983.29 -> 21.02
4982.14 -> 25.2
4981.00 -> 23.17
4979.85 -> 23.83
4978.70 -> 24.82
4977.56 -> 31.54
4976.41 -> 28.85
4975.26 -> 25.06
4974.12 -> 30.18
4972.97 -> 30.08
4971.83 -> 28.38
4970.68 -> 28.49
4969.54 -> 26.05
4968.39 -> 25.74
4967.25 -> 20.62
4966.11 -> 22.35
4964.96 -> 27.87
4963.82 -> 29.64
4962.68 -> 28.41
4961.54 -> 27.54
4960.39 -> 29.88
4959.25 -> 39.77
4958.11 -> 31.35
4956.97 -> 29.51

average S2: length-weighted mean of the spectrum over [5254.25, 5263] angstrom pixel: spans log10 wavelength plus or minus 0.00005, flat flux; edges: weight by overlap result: 29.8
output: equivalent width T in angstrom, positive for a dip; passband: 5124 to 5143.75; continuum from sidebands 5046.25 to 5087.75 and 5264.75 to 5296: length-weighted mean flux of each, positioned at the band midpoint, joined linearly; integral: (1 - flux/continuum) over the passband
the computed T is 2.7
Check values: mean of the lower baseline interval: 26.8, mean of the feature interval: 23.9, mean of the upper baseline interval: 29.6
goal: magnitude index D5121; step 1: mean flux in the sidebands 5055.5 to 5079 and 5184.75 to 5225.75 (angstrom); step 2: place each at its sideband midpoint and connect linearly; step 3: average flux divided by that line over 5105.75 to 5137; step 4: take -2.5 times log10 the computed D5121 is 0.05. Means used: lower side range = 27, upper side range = 25.7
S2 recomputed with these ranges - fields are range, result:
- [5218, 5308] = 28.3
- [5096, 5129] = 25.2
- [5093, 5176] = 24.7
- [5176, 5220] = 25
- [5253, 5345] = 29.5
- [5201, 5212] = 25.4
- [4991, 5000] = 27.5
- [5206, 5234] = 26.1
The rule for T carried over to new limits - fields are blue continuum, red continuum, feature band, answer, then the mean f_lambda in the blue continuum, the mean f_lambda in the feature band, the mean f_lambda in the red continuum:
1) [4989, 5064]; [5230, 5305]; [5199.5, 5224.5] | 1.5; 26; 26.3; 28.6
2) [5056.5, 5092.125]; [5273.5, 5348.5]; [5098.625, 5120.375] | 2.1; 27.4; 25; 29.4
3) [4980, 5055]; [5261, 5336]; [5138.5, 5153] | 1.8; 26.1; 24.2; 29.4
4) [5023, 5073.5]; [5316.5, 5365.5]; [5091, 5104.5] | 0.6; 25.9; 25.4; 30.3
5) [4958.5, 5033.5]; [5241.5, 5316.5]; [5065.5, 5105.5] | 1.8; 27.2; 26.5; 28.8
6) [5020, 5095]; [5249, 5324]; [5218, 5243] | 2.0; 26.5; 26.4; 29.4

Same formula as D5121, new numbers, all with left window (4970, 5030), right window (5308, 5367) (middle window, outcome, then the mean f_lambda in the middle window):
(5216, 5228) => 0.10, 26.3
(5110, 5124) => 0.08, 26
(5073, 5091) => 0.00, 27.7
